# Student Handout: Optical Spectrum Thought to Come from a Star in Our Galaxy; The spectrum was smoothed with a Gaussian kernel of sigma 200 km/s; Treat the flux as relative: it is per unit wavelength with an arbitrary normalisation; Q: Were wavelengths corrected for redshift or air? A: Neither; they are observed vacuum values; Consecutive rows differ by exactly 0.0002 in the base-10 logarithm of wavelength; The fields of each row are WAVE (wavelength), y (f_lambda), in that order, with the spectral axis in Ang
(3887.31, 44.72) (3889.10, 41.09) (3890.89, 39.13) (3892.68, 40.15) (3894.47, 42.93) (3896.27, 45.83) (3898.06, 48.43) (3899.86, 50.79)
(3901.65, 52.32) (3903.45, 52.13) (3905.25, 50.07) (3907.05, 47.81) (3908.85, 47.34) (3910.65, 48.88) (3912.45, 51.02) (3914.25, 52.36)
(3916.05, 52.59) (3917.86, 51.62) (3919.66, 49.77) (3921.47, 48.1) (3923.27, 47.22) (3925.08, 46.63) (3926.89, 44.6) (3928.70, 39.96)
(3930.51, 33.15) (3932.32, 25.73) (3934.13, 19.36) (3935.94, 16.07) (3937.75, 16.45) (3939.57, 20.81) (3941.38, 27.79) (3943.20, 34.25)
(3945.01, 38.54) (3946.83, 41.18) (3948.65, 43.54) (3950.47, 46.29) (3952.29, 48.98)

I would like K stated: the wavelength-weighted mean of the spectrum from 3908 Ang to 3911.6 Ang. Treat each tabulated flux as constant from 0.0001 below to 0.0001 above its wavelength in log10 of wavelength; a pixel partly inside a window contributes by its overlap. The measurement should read 48.2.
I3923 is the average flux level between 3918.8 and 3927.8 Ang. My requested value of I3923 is 47.2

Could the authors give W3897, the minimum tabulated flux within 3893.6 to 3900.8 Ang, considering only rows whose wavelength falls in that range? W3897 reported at 42.93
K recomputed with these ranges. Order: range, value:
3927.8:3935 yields 29.6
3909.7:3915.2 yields 50.8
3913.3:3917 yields 52.4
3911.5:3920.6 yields 51.4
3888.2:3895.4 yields 40.9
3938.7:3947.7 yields 32.5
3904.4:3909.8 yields 48.4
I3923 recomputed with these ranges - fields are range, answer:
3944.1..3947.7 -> 39.9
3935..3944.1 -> 23.1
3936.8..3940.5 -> 18.7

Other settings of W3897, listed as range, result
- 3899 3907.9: 47.81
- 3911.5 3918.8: 51.02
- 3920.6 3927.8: 44.6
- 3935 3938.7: 16.07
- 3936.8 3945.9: 16.45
